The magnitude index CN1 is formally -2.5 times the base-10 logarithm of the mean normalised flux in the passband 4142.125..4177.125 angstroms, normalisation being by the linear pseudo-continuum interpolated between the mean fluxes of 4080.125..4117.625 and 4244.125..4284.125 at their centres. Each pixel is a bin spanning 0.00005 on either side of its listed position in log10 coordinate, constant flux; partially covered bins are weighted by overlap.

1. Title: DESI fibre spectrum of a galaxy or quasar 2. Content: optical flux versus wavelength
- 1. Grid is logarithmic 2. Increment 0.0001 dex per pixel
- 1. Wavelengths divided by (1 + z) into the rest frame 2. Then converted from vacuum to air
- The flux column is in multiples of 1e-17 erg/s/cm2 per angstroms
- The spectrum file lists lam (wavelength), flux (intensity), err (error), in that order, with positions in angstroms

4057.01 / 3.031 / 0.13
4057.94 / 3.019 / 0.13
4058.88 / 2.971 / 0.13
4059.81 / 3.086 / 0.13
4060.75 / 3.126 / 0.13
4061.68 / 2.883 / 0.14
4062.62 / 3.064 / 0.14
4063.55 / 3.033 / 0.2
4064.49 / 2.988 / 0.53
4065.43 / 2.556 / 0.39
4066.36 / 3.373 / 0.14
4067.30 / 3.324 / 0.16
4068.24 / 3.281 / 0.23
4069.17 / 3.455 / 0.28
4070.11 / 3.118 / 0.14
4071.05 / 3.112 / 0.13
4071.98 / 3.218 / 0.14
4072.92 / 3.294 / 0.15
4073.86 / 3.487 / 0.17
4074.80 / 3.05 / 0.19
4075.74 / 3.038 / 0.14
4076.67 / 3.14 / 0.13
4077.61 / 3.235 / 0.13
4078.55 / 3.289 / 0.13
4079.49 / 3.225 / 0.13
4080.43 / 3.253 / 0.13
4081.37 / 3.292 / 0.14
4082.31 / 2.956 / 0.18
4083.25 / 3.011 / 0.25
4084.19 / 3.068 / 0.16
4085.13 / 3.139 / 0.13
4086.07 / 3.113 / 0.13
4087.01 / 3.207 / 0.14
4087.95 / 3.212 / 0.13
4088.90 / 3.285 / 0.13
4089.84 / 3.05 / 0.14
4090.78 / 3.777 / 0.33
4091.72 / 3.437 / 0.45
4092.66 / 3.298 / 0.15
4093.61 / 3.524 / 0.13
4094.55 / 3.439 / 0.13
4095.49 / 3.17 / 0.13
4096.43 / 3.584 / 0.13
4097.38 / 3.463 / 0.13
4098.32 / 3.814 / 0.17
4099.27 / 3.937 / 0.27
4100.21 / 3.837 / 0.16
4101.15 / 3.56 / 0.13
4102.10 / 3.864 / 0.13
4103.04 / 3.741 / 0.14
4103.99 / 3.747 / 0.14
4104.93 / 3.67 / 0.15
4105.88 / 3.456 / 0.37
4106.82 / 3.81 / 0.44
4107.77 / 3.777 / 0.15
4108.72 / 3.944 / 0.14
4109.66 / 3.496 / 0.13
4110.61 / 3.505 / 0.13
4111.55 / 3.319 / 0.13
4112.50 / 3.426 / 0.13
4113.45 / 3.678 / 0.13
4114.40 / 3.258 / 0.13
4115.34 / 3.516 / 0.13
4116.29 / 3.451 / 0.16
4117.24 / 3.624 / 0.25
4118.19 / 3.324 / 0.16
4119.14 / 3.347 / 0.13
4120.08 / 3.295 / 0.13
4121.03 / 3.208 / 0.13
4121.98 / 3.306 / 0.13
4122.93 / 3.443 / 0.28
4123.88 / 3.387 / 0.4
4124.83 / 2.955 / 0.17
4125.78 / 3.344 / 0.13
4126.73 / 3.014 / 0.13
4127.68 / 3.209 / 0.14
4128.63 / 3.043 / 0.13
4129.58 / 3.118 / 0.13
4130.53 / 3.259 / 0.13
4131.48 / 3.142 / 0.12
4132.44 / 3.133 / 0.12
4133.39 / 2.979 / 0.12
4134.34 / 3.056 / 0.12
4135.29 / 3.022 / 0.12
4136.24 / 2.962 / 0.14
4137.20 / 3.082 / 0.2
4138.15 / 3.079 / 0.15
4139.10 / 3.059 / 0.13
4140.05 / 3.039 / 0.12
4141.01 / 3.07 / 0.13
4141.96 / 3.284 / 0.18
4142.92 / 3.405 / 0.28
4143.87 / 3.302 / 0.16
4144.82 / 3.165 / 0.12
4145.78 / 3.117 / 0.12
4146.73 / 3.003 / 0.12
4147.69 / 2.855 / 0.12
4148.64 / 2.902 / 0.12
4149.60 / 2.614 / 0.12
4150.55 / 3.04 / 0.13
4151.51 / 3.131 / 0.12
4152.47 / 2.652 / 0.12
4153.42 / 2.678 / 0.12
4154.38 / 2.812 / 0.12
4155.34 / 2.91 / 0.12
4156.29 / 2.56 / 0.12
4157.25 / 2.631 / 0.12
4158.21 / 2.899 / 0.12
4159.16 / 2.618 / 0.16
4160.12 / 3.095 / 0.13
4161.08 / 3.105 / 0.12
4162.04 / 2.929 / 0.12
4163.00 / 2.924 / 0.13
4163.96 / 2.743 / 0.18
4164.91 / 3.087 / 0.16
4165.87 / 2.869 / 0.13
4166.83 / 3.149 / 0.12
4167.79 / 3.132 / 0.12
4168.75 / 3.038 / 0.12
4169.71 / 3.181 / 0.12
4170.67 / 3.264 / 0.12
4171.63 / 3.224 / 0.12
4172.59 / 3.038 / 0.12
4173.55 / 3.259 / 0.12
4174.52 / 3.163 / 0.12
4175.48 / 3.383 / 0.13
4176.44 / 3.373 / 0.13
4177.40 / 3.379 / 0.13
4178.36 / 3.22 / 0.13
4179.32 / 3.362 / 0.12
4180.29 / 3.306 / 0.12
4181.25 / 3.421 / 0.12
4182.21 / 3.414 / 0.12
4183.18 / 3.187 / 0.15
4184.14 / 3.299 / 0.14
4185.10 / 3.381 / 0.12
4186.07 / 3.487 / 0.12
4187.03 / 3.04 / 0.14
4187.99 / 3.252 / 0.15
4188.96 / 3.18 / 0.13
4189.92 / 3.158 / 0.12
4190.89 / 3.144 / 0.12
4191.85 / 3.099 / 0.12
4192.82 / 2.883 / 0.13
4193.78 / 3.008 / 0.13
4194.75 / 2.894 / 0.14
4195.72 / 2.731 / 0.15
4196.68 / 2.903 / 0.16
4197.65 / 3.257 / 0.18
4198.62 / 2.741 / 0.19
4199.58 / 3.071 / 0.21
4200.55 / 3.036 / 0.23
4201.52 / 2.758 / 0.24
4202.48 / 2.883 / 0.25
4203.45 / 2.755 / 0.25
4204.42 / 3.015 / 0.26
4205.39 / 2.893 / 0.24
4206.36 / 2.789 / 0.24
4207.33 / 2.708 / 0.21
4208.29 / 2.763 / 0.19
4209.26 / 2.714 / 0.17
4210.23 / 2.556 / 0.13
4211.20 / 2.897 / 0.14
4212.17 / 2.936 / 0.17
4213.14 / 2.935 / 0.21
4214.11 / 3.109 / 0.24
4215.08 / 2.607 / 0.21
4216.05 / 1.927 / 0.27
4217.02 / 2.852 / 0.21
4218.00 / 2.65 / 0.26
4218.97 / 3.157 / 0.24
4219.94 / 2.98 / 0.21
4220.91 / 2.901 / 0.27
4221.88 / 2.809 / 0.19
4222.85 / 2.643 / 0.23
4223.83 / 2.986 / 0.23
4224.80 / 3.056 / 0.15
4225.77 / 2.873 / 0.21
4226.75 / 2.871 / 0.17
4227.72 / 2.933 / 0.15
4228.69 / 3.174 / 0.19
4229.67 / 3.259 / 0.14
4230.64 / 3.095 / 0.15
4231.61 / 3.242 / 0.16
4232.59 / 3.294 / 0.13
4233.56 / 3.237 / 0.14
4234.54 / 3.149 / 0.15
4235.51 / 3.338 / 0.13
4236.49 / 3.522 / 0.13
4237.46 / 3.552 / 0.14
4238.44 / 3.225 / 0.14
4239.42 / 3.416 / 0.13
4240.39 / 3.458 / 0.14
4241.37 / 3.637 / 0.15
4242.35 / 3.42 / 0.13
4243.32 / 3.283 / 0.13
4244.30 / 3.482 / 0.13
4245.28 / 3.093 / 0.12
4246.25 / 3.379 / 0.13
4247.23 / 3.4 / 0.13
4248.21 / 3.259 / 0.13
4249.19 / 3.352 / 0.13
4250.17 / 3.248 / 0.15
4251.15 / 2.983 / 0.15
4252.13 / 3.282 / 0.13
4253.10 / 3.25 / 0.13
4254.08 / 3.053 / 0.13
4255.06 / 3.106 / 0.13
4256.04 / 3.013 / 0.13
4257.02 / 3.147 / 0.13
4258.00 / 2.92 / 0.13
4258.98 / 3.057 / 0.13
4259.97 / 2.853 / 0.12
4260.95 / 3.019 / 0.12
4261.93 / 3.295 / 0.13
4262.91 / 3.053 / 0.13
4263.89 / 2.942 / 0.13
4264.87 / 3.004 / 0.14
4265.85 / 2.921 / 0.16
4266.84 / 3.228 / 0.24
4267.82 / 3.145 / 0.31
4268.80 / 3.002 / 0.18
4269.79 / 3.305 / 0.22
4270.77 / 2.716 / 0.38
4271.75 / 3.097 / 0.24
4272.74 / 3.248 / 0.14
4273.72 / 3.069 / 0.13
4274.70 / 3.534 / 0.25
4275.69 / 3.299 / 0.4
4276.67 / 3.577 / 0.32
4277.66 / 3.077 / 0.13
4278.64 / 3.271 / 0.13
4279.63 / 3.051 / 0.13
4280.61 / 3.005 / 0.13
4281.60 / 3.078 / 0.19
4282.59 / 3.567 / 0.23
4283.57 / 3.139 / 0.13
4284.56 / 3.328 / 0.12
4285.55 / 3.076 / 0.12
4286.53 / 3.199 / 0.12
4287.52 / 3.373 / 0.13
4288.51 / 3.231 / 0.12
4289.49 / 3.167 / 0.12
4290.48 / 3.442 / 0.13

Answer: 0.117 mag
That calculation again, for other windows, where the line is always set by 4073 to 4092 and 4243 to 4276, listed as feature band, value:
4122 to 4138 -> 0.020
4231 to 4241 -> -0.063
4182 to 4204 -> 0.038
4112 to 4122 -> -0.068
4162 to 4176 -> 0.028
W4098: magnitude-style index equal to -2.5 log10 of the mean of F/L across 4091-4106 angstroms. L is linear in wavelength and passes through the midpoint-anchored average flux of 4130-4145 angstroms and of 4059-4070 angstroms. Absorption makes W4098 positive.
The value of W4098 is -0.16 mag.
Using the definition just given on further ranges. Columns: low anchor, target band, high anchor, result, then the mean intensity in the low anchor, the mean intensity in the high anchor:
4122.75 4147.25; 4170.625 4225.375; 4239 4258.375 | 0.07 mag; 3.14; 3.26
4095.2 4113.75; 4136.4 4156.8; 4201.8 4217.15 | 0.11 mag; 3.64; 2.77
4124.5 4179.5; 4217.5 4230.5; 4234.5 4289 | 0.07 mag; 3.05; 3.21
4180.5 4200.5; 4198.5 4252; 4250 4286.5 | 0.03 mag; 3.13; 3.13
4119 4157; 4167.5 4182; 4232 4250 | -0.03 mag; 3.07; 3.36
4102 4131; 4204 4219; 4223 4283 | 0.18 mag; 3.43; 3.18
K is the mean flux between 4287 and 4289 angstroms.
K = 3.3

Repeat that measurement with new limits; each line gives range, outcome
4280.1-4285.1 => 3.22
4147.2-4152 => 2.9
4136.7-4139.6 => 3.07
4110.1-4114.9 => 3.44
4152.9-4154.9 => 2.75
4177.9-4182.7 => 3.34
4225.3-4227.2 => 2.86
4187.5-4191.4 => 3.19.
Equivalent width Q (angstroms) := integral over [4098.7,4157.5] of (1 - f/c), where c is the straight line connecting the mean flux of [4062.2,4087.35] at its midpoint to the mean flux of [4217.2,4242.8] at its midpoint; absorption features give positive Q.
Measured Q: -1.8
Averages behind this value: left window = 3.16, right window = 3.14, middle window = 3.25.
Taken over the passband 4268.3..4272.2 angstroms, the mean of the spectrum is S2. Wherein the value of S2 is 3.03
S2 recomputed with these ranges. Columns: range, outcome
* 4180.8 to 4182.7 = 3.41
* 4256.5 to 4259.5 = 3.03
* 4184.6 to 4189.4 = 3.27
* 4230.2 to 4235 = 3.2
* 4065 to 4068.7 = 3.14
